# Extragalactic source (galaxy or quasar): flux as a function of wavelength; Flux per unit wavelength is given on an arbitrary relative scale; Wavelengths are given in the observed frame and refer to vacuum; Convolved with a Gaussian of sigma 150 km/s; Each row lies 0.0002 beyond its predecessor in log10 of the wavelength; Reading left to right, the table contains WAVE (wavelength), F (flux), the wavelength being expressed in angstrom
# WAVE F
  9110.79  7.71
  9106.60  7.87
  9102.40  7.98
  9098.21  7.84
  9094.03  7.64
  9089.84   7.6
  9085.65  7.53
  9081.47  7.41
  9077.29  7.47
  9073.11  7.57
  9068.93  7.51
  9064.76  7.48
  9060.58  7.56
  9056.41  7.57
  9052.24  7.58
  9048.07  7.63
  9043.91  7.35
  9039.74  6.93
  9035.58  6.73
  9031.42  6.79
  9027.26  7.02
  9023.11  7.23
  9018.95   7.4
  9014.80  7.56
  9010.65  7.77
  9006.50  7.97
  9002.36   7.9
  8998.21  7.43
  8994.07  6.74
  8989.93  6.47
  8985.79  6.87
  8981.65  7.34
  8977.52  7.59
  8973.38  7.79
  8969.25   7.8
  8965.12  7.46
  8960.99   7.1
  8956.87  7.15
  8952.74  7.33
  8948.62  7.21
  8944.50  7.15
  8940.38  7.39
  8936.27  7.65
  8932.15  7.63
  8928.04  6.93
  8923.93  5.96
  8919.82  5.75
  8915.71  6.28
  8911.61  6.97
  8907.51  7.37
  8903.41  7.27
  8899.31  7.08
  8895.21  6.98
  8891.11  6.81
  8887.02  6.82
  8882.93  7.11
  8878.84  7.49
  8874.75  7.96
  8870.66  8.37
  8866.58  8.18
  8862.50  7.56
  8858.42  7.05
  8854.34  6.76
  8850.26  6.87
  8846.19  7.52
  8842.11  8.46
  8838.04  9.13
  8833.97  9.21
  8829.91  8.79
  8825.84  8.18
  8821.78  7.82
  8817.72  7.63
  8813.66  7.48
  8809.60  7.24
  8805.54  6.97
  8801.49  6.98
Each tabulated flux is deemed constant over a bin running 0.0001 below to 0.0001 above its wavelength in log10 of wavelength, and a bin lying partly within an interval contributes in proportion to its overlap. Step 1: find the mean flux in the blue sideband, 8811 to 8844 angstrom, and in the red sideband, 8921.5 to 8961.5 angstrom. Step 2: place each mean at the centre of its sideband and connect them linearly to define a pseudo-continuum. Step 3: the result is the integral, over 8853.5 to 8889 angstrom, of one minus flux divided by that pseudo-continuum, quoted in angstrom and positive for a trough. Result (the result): 1.6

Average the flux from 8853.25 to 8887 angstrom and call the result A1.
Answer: 7.54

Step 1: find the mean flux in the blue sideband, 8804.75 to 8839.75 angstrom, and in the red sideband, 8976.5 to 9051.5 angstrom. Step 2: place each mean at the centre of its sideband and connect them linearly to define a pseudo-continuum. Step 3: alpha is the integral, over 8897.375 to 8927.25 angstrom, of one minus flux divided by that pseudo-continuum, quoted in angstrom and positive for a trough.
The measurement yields 3.96 angstrom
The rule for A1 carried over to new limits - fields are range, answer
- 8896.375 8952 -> 6.98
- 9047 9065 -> 7.57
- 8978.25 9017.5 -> 7.35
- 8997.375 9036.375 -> 7.4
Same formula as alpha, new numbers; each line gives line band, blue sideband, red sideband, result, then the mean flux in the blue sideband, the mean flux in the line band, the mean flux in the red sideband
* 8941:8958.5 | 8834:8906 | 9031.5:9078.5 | 0.56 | 7.54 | 7.22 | 7.37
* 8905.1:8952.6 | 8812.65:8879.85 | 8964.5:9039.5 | 4.02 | 7.92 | 6.96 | 7.31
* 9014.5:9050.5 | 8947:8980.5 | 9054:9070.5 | 1.60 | 7.43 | 7.17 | 7.53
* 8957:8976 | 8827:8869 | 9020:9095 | 0.31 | 7.96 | 7.5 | 7.36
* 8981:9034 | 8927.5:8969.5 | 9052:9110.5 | 1.44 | 7.34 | 7.26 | 7.62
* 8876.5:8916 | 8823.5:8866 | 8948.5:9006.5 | 3.36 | 7.96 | 7.06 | 7.33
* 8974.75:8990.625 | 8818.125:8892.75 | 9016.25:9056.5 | 0.50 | 7.78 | 7.15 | 7.21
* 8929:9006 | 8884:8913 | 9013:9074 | -1.75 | 7.05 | 7.34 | 7.32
